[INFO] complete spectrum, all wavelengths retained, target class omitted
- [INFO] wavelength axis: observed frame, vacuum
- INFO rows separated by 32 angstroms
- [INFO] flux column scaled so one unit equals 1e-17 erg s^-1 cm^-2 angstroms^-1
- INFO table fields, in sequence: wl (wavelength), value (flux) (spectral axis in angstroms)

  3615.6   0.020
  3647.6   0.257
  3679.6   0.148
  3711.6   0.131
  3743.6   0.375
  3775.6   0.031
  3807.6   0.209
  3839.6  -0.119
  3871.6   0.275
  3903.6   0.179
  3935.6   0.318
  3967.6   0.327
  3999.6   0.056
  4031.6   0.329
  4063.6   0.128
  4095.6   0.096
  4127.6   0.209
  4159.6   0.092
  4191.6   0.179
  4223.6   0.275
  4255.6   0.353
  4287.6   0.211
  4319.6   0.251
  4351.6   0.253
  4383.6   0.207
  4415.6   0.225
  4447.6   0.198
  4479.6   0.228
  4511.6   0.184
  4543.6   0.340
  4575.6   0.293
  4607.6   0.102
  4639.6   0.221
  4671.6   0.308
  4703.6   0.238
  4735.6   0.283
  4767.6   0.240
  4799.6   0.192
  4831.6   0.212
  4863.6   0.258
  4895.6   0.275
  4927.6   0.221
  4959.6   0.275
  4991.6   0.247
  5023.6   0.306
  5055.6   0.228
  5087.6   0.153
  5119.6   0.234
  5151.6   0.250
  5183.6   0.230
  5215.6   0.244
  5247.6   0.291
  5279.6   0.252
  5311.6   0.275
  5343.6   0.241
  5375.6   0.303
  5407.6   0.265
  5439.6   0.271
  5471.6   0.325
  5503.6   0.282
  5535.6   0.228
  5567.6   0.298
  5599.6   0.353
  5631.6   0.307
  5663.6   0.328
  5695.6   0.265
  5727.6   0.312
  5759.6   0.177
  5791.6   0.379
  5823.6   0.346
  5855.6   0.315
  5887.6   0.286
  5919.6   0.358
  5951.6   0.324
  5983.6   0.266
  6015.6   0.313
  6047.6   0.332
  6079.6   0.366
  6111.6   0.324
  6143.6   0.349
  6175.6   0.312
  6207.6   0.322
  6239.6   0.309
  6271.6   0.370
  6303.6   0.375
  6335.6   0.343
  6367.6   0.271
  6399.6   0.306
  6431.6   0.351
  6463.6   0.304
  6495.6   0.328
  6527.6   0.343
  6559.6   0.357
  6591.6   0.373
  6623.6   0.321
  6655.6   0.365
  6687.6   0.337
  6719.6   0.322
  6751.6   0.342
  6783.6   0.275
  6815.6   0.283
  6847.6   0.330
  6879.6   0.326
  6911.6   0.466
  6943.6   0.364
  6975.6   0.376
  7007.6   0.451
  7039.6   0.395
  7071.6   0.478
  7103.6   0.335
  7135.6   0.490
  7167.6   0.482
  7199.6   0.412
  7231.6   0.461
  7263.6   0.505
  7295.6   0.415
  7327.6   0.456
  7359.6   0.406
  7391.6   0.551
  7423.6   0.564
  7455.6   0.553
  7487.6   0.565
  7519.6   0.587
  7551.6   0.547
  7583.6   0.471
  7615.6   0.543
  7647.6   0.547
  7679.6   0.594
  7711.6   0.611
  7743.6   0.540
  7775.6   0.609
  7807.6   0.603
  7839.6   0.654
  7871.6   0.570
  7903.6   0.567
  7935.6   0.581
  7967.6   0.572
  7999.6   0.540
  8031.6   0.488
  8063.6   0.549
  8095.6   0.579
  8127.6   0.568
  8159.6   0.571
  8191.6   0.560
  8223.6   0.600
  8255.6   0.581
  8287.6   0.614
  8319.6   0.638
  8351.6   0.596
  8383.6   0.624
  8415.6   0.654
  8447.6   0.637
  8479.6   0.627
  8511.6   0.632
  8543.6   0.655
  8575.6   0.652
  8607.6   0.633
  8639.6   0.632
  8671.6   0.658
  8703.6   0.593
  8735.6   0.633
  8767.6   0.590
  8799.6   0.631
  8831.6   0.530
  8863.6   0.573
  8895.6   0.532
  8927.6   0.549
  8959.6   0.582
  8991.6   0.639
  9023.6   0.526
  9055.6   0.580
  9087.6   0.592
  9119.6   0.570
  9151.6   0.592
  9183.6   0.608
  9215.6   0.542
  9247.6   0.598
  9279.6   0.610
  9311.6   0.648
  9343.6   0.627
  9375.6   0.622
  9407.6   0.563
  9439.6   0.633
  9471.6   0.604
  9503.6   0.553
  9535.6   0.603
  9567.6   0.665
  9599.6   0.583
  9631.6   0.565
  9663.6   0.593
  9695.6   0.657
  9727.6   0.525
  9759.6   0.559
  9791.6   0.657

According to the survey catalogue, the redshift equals 0.851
